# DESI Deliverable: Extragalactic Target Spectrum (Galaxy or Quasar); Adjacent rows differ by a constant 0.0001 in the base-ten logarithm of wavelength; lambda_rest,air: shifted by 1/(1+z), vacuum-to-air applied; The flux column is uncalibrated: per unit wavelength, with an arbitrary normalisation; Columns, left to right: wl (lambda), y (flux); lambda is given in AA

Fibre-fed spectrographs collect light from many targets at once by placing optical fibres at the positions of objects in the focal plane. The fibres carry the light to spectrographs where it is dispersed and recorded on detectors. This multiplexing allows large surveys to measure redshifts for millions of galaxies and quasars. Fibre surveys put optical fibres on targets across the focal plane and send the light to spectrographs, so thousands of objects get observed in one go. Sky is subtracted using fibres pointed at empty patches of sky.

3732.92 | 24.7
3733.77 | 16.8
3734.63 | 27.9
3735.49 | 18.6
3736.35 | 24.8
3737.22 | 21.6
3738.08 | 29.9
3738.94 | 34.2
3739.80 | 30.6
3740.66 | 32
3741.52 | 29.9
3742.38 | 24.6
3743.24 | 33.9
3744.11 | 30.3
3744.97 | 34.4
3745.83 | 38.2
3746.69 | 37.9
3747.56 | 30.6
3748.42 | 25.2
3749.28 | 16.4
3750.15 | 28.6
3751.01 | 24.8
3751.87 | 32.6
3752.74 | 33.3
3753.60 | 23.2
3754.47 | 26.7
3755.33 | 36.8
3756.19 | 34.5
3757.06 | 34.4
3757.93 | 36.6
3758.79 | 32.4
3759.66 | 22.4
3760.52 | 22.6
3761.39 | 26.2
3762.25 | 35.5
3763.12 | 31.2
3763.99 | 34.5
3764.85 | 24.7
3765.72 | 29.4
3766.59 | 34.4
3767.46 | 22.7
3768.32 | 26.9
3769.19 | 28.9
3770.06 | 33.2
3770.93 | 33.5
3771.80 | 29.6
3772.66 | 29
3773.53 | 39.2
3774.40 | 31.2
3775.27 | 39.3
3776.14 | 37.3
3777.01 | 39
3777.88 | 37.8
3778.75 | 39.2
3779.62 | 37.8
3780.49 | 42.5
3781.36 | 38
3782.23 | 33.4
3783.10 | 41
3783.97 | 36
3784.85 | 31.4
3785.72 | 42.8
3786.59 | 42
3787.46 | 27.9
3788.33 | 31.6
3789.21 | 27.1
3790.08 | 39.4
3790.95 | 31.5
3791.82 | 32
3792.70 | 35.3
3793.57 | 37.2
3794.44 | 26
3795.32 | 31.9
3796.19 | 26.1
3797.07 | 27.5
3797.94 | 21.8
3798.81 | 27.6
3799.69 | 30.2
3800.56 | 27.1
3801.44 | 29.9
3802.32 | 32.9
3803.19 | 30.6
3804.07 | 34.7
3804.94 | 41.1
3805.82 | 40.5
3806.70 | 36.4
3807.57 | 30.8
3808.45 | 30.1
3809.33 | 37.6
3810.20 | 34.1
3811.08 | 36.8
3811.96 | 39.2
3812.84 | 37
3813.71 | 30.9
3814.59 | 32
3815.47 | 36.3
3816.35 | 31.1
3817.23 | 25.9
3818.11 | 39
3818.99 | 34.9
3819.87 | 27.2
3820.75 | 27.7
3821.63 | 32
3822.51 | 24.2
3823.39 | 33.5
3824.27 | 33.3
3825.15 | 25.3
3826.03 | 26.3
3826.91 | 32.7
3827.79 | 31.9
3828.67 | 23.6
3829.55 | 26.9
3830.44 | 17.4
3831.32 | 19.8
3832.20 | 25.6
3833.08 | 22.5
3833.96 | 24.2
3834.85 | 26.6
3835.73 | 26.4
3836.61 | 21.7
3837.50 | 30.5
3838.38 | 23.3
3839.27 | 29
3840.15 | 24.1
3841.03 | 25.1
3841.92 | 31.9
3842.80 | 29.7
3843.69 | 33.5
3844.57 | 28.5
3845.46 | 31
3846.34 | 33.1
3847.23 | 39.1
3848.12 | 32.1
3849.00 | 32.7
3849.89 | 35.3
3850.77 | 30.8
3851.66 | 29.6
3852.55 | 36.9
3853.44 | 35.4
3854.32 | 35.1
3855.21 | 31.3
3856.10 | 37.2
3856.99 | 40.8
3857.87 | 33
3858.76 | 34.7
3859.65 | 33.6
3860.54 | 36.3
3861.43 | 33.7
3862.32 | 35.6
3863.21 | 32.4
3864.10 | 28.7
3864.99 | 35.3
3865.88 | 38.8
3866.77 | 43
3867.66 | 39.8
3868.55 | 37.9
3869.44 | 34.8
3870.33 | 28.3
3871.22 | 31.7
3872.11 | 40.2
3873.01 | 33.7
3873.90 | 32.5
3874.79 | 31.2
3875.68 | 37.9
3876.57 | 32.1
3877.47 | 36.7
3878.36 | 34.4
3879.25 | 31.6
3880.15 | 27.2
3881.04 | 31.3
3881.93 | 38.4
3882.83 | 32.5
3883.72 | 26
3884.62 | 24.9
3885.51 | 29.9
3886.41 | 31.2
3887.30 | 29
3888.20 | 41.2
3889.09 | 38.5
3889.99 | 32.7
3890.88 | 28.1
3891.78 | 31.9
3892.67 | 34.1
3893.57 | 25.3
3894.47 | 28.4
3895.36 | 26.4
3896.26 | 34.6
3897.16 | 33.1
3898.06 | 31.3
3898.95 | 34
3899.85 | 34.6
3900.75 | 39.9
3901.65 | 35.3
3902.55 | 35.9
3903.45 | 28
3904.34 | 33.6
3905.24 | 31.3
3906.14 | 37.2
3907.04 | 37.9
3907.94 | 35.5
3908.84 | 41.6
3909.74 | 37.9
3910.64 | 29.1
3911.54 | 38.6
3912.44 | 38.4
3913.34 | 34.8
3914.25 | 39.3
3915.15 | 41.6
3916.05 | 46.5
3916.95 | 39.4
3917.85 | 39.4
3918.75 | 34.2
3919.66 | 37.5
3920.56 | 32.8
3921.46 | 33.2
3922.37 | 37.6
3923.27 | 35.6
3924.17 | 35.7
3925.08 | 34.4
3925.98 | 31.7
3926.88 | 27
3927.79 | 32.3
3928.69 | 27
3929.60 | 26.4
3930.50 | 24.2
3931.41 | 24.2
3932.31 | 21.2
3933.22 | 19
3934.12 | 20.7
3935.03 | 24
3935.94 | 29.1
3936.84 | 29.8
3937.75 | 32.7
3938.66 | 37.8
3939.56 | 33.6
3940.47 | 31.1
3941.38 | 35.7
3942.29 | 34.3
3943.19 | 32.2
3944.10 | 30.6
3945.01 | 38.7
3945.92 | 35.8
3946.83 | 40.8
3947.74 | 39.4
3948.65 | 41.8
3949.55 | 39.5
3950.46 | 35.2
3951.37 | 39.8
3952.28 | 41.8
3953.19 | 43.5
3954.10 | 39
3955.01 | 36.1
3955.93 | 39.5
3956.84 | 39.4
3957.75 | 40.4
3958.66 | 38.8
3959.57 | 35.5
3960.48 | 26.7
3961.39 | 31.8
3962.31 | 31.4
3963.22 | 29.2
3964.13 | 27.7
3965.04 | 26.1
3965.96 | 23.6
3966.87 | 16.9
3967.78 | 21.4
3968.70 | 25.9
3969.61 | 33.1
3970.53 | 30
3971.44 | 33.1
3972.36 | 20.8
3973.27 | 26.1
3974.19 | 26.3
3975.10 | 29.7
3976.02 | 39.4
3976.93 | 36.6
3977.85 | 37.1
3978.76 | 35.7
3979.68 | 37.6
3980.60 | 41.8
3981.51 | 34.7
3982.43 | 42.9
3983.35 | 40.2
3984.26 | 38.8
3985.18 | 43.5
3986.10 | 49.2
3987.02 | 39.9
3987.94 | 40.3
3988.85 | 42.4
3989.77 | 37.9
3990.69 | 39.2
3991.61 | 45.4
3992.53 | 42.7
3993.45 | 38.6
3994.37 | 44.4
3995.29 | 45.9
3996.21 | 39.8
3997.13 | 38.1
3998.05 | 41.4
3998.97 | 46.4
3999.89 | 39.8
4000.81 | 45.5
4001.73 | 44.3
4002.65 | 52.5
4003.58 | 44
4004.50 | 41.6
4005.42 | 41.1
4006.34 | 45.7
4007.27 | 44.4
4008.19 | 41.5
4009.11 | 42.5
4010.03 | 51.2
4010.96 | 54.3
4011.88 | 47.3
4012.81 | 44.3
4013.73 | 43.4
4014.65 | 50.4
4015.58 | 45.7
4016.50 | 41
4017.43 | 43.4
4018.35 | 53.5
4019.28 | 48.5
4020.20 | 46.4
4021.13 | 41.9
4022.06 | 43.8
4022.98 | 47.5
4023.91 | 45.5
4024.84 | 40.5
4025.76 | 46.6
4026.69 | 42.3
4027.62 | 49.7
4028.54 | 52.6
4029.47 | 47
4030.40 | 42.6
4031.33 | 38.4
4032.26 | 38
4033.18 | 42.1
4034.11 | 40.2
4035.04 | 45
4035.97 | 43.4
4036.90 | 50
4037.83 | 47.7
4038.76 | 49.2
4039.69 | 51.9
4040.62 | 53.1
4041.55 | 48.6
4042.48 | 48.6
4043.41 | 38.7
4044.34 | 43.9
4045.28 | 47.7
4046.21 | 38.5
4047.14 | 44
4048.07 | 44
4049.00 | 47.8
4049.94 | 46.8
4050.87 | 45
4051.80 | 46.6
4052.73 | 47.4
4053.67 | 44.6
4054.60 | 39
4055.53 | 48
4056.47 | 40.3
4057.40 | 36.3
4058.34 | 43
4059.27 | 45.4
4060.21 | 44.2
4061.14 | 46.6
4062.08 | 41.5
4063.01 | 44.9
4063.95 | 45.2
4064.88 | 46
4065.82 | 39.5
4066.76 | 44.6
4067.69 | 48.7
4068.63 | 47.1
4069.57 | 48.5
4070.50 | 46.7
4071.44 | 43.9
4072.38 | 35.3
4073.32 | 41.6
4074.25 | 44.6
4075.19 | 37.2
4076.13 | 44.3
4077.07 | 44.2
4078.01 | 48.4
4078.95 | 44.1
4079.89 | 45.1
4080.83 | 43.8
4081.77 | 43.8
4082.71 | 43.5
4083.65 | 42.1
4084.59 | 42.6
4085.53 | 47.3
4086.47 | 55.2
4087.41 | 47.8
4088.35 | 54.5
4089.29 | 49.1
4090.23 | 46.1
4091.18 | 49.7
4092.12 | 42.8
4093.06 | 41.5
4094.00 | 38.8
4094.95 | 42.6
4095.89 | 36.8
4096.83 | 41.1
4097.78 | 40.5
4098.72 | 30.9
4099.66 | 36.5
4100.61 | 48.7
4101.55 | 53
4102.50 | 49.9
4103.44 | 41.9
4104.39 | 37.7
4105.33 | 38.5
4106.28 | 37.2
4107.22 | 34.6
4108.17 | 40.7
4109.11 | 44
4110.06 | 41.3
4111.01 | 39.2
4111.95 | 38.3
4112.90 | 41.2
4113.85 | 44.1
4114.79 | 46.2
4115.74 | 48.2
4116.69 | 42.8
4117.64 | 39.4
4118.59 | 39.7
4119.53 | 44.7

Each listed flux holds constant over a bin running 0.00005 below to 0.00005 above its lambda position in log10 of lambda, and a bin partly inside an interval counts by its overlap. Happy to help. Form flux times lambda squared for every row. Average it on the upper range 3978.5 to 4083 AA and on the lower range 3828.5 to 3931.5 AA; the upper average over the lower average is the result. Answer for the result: 1.46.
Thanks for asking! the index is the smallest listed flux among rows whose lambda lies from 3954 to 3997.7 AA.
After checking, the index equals 16.9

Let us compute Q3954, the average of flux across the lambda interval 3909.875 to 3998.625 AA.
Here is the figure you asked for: 34.8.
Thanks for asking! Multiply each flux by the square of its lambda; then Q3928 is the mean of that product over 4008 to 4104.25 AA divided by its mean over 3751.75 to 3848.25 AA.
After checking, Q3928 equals 1.63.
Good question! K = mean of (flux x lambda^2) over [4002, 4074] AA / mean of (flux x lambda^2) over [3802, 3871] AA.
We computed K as 1.57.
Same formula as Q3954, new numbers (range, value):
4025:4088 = 44.8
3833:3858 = 30.8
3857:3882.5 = 34.6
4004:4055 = 45.4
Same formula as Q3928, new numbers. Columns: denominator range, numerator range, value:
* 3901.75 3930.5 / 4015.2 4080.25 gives 1.37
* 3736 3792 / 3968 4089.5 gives 1.55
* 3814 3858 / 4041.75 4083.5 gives 1.65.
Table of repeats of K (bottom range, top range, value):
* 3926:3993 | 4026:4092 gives 1.40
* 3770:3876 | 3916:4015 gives 1.21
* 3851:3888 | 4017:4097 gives 1.46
